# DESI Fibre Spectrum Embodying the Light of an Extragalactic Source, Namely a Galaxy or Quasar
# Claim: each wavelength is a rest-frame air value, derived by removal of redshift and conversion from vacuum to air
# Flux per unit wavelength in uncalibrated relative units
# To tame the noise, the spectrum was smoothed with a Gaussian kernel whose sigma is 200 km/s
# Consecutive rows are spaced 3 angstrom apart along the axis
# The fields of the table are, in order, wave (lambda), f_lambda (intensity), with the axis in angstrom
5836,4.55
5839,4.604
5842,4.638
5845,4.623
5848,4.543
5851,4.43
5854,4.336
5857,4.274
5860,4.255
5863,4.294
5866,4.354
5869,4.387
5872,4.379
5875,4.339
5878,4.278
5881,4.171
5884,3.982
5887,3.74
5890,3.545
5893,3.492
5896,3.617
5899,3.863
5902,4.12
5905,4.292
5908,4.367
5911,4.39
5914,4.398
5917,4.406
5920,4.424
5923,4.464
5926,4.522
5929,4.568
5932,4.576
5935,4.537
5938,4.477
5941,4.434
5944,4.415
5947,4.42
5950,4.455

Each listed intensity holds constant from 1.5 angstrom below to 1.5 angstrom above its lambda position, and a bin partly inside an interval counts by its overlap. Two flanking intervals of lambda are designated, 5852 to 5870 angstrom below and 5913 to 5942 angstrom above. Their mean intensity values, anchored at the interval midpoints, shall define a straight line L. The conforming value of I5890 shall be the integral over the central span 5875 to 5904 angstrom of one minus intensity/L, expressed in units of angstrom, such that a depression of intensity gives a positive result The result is 3.2 angstrom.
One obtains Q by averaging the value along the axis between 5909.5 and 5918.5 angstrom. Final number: 4.4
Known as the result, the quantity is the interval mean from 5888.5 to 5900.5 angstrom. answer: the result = 3.63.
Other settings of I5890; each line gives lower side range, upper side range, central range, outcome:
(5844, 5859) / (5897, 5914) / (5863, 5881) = 0.07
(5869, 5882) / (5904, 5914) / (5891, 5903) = 1.64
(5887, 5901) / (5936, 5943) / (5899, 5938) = -3.02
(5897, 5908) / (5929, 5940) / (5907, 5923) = -0.49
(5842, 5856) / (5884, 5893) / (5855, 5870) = -0.36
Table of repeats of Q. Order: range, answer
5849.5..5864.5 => 4.32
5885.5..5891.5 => 3.64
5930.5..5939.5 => 4.53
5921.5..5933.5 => 4.53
